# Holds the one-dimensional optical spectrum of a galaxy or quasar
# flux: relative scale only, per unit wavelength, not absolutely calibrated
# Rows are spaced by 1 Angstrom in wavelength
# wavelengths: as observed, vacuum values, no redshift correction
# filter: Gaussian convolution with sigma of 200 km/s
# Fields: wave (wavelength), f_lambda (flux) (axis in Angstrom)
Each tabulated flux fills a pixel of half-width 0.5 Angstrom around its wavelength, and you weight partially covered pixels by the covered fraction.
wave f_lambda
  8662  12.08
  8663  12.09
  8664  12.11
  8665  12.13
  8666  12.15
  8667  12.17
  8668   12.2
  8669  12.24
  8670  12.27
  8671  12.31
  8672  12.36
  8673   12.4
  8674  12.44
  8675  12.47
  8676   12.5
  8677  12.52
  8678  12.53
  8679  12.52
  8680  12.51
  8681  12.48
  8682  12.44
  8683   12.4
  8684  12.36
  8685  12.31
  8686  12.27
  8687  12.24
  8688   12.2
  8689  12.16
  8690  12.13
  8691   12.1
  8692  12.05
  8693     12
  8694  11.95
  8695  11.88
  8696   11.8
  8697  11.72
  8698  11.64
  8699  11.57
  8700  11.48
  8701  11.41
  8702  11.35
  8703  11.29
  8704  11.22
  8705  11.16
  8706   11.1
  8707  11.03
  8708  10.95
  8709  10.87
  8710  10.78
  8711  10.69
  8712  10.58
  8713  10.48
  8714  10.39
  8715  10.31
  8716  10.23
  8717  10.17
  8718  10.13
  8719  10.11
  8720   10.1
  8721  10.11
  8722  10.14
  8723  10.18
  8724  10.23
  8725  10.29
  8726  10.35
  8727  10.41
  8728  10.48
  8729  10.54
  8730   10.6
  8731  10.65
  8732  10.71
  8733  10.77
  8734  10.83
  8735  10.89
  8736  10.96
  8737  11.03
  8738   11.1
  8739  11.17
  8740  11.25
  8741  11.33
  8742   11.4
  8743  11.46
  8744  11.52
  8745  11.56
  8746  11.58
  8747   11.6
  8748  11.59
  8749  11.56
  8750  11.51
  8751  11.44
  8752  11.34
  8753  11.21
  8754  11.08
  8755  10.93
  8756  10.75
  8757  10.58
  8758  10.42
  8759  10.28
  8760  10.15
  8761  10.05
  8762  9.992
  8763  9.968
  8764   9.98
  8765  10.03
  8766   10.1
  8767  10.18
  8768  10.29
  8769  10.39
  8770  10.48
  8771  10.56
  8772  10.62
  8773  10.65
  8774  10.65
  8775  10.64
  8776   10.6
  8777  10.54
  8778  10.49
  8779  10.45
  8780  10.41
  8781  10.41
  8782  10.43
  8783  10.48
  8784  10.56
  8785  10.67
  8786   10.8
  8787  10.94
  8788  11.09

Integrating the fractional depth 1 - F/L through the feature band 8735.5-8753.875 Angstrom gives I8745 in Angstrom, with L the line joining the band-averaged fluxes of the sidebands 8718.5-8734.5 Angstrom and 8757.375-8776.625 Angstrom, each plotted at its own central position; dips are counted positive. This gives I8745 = -1.8 Angstrom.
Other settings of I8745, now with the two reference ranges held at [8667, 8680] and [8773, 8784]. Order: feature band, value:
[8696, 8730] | 2.8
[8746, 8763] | 0.1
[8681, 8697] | 0.0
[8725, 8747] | 0.6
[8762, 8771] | 0.5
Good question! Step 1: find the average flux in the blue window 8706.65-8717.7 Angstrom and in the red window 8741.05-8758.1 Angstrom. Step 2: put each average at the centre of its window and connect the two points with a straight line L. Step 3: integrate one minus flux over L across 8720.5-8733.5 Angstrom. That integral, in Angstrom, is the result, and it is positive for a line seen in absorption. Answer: 0.5 Angstrom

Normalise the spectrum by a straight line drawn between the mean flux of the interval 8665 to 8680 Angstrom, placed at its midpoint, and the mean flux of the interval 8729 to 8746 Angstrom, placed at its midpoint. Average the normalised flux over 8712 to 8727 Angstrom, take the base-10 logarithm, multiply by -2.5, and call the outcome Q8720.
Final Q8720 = 0.119 mag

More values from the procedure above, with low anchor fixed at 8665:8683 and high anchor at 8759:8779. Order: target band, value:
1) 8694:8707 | 0.03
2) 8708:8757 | 0.03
